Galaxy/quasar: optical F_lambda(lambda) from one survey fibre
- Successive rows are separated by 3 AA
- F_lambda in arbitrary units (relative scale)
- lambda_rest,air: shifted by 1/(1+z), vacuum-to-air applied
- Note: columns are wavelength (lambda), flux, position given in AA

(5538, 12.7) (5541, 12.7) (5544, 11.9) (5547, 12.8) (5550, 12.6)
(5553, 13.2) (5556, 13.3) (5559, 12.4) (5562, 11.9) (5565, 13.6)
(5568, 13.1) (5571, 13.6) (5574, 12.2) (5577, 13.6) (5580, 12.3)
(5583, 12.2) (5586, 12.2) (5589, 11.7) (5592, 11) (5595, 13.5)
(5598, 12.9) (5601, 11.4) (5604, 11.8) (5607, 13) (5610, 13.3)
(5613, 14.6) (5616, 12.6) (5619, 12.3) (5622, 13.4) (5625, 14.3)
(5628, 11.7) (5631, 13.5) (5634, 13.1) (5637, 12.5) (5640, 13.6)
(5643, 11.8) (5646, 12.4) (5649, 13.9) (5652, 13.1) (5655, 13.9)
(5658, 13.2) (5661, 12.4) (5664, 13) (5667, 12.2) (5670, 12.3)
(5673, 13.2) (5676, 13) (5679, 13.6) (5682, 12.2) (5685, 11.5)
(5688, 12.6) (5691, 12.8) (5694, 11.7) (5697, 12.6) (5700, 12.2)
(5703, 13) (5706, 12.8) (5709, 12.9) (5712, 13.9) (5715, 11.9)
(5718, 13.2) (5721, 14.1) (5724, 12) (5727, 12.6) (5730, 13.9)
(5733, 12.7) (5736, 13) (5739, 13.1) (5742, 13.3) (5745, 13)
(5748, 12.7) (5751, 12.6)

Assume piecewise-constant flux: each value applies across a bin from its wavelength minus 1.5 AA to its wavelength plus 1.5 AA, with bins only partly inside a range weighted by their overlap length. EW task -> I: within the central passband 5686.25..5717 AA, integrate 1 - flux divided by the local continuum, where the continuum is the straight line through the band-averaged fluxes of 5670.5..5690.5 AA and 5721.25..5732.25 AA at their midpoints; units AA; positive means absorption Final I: 0.40 AA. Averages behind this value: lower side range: 12.7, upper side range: 13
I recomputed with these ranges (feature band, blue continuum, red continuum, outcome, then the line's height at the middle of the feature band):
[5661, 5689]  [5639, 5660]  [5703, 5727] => 0.93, 13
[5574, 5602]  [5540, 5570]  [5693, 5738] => 1.01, 12.8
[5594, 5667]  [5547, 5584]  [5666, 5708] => -1.49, 12.7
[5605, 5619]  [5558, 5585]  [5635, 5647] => -0.59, 12.7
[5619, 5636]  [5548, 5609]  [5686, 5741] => -0.58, 12.7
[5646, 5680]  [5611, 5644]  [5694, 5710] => -0.52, 12.8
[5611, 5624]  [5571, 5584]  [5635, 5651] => -0.48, 12.8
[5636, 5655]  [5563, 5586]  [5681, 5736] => -0.28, 12.8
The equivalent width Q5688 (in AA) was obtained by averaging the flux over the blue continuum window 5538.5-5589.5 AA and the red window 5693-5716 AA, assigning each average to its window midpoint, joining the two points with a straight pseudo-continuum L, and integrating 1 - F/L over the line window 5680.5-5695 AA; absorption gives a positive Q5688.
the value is 0.6 AA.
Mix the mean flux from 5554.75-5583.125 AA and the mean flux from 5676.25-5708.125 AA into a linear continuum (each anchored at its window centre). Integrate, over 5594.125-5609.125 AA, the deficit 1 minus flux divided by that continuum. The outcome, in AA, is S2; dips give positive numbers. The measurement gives 0.3 AA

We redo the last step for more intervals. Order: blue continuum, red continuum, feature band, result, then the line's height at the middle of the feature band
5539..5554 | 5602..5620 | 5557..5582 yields -0.21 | 12.7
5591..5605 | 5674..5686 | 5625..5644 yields -0.72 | 12.4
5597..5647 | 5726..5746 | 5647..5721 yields 0.92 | 13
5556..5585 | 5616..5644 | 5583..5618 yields 0.88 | 12.8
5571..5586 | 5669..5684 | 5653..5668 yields -0.20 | 12.8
